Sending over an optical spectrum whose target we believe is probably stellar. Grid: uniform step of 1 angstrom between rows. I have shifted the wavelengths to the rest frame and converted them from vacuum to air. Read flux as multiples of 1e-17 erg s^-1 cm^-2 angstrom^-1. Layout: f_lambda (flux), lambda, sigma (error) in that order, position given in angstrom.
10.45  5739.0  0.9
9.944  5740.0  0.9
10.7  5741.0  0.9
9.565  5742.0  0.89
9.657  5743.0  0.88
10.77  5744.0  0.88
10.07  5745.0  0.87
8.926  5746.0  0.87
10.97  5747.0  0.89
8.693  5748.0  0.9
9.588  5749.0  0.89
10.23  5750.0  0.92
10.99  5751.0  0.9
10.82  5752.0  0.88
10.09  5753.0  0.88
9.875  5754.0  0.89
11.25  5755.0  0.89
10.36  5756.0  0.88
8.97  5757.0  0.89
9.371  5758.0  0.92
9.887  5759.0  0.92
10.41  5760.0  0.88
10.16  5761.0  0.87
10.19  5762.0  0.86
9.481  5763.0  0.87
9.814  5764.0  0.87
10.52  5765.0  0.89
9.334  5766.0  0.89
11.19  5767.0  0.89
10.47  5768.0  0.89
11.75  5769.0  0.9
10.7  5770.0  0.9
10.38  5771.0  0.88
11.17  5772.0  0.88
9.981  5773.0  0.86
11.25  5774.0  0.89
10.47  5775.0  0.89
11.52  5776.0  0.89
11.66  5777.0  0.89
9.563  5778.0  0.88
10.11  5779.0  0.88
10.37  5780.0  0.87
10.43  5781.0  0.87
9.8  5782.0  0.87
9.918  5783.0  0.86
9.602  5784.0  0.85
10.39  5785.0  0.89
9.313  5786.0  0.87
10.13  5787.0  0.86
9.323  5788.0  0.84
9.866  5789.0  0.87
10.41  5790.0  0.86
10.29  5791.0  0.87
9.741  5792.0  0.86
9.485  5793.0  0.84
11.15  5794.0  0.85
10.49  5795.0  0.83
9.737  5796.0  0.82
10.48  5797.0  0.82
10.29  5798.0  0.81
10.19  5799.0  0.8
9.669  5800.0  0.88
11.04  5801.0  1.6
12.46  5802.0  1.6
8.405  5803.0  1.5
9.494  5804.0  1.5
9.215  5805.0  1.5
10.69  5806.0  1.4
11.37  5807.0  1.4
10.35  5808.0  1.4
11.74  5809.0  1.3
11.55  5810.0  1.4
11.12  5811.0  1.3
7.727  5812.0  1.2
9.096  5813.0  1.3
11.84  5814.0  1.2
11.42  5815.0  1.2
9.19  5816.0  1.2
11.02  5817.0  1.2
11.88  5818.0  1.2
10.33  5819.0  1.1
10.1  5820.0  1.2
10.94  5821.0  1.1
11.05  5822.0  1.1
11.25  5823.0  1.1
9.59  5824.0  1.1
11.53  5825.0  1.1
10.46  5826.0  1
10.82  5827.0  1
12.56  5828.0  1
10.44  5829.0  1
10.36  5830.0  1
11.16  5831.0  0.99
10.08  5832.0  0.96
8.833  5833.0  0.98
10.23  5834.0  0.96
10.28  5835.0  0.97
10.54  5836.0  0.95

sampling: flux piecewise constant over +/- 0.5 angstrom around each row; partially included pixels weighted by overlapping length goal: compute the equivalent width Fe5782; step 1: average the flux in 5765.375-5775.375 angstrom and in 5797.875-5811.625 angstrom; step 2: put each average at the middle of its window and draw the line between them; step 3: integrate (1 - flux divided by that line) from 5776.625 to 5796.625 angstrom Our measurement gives 0.98 angstrom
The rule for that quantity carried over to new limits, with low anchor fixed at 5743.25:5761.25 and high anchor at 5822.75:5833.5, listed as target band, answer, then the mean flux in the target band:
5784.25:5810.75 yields 0.3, 10.3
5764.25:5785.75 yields -0.5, 10.5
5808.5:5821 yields -0.1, 10.6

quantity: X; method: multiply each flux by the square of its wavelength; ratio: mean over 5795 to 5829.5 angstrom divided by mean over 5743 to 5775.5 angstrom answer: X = 1.05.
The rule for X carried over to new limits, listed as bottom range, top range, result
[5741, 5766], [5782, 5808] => 1.02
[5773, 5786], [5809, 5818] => 1.03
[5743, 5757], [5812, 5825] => 1.07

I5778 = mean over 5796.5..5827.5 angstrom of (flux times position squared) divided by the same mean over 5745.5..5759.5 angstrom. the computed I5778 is 1.07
